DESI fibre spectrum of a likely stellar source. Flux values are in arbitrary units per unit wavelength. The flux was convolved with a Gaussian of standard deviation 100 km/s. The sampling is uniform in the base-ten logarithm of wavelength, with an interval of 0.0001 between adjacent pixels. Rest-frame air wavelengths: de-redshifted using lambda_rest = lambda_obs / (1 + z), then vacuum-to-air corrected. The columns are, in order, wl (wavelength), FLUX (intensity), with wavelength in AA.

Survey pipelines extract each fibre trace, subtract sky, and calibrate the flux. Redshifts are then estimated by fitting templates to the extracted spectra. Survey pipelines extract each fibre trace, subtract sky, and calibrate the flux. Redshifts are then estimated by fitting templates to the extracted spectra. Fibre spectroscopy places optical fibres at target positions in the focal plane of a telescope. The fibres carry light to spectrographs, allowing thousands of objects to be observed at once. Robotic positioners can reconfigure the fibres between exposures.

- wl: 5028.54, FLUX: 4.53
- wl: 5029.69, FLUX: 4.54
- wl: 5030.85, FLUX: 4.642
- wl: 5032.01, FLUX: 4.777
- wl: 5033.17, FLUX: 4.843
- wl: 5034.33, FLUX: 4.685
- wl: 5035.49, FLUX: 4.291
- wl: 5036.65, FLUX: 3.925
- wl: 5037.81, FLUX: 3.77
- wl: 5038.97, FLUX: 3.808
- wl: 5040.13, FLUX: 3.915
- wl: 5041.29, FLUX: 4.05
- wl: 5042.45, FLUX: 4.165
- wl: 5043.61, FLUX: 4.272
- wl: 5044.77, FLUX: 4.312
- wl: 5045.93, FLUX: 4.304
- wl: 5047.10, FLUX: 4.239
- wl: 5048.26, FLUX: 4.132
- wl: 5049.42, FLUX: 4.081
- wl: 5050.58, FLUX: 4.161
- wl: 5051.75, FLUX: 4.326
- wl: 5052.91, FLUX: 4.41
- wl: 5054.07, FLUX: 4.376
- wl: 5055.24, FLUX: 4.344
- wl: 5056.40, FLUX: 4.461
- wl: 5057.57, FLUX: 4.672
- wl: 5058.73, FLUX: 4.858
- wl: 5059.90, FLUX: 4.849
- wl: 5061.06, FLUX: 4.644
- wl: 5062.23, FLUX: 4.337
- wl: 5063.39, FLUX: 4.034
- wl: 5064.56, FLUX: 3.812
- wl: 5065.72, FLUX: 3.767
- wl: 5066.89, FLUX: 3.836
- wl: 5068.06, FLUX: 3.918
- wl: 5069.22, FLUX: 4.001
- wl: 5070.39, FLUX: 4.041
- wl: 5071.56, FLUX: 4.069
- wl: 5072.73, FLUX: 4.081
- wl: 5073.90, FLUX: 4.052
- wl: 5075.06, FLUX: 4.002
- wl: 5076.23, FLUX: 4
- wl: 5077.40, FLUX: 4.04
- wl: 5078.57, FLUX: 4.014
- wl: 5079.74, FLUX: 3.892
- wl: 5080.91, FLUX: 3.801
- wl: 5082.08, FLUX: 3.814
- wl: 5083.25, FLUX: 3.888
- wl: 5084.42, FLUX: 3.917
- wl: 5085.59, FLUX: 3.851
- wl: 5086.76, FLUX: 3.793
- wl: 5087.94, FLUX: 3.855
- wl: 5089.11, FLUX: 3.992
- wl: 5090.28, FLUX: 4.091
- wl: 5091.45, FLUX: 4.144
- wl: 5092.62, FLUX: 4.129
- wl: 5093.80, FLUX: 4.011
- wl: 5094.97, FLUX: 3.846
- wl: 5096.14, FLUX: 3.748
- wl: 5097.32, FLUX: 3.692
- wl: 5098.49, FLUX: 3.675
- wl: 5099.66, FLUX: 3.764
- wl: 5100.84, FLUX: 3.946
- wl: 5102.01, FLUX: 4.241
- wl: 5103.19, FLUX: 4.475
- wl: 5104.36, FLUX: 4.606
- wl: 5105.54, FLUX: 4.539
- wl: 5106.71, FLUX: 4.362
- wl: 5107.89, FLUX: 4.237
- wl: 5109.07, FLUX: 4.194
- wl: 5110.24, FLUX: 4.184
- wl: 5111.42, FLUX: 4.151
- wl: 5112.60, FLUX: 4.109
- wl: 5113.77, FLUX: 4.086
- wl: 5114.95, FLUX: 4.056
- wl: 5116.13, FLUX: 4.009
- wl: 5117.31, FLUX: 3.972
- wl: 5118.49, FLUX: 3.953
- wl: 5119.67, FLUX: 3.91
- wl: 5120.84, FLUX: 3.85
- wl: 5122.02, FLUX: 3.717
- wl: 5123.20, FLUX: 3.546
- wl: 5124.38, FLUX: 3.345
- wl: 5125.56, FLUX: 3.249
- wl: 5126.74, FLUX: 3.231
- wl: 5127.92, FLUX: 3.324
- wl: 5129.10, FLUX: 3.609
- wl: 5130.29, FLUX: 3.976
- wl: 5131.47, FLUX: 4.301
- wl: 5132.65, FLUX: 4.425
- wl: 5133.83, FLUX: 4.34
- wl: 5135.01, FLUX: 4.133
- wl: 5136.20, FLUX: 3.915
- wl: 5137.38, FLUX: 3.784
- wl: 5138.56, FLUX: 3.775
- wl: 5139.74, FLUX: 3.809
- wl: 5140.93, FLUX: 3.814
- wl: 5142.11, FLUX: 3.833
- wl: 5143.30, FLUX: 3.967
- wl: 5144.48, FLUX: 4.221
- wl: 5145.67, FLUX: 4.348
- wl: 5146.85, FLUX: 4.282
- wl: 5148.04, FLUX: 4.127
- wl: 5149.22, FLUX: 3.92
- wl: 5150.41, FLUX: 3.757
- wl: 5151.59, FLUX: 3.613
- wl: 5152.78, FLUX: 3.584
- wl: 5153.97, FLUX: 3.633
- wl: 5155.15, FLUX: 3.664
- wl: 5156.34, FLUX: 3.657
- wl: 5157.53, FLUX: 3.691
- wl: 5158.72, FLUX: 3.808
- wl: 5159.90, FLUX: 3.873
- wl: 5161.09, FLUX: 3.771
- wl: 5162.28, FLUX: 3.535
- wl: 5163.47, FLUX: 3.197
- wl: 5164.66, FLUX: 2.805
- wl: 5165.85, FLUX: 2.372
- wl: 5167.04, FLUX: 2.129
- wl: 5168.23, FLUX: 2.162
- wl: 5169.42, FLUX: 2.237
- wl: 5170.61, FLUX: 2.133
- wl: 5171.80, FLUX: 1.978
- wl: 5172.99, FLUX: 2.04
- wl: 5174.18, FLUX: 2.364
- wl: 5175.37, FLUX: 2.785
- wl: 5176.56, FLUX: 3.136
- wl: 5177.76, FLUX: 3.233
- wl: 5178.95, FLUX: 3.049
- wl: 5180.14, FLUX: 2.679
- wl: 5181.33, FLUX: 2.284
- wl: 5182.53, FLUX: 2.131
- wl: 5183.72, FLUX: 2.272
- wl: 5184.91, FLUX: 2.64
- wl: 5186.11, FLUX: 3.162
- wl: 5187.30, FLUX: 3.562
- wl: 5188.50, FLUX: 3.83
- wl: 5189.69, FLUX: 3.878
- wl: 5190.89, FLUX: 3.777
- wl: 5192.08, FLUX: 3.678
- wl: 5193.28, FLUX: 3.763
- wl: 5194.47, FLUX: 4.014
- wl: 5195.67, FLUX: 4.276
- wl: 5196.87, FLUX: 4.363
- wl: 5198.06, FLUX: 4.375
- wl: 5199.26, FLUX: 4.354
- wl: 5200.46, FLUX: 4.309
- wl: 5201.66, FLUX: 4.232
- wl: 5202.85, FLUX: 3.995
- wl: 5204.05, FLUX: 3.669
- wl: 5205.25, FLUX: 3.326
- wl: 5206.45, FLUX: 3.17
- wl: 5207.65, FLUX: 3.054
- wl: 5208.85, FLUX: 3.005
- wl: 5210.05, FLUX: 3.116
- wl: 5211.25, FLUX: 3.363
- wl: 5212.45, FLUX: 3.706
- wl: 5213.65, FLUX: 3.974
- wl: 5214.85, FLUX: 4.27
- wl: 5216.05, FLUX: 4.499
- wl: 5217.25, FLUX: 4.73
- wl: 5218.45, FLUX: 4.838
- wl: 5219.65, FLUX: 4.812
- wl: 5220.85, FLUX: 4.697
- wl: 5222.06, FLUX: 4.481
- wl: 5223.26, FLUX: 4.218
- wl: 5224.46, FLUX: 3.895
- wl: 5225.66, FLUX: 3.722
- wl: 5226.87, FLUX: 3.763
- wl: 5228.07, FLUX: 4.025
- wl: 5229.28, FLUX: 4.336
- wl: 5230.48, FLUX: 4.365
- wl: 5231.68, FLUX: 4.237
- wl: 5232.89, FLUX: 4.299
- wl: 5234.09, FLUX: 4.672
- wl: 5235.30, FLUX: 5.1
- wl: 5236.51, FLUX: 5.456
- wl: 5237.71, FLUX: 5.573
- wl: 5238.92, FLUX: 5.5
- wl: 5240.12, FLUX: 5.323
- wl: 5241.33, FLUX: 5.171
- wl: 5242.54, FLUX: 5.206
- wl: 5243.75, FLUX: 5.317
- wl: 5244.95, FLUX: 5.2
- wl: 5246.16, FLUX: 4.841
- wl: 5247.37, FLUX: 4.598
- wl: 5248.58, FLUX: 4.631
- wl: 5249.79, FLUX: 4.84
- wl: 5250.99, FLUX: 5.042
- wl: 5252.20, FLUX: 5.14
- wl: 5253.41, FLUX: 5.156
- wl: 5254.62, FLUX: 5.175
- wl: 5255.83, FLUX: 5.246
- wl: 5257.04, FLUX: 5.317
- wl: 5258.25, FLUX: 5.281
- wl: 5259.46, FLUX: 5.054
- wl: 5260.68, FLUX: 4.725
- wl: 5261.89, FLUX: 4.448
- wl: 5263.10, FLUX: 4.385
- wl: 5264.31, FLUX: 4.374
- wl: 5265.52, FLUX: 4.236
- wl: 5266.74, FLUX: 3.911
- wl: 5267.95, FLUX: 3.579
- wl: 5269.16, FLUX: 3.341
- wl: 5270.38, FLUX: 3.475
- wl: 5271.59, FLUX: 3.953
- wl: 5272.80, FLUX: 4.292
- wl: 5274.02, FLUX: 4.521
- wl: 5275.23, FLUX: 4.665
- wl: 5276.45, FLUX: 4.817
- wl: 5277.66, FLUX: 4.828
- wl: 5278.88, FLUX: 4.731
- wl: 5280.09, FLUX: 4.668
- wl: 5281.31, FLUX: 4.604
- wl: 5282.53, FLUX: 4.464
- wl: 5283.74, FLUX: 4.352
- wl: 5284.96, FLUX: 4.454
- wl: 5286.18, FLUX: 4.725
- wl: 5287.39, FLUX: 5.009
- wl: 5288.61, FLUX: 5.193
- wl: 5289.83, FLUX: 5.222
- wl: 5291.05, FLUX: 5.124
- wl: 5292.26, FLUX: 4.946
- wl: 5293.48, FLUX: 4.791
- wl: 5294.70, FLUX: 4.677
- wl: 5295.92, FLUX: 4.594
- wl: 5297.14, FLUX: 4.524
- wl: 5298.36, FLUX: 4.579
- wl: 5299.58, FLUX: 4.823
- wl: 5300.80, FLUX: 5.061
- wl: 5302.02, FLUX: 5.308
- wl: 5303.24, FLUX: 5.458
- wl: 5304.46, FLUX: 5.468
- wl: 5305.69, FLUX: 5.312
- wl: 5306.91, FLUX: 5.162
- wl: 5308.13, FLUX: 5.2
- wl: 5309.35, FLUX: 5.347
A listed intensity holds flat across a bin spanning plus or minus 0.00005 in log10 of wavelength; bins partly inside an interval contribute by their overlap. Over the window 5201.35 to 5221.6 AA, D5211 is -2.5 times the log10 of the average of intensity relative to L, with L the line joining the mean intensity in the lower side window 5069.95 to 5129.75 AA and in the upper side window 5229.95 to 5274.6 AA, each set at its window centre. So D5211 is 0.158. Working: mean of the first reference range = 3.94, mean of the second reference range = 4.73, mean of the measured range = 3.91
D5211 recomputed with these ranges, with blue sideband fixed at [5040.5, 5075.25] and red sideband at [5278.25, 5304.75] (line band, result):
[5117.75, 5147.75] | 0.15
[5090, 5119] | 0.07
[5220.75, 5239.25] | 0.04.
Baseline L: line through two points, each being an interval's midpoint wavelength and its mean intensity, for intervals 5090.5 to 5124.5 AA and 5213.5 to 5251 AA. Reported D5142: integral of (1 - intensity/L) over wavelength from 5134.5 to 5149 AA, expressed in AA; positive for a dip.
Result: 0.72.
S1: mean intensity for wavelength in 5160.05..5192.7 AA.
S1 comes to 2.86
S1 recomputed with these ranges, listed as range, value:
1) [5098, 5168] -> 3.83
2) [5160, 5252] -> 3.83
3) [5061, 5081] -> 4.01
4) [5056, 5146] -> 4.01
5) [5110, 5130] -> 3.78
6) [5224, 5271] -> 4.67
